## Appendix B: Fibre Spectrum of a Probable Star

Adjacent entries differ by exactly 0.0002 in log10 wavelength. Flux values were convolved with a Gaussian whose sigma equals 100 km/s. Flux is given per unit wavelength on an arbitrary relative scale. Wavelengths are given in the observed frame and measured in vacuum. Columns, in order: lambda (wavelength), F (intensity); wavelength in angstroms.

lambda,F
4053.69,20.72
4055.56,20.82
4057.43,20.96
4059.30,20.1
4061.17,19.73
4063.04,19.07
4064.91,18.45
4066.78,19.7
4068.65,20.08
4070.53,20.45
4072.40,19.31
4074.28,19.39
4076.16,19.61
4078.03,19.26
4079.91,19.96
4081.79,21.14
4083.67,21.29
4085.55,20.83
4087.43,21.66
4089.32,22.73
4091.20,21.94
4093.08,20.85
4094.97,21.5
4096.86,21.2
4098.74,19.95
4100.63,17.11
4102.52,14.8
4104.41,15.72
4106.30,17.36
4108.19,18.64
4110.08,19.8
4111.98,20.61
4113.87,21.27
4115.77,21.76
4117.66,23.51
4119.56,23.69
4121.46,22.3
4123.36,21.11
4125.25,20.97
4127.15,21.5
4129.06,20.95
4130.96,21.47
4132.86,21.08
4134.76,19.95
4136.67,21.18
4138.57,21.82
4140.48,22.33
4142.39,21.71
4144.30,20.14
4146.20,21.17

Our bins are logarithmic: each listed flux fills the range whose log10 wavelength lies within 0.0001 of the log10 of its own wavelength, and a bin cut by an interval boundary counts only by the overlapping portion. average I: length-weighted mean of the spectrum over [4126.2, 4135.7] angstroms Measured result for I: 21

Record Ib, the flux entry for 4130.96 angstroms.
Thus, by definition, 21.47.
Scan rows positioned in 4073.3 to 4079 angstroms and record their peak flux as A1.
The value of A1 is 19.61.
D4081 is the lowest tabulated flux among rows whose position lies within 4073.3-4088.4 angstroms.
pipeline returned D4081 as 19.26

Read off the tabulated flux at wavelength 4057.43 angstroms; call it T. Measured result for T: 20.96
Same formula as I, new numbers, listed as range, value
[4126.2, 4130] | 21.2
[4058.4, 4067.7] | 19.4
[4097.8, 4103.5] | 17.3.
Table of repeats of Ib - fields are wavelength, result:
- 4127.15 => 21.5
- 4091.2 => 21.94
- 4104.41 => 15.72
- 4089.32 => 22.73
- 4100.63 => 17.11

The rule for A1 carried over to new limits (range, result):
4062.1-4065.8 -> 19.07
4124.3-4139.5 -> 21.82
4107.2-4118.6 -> 23.51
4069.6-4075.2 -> 20.45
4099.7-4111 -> 19.8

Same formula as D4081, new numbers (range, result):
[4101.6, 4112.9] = 14.8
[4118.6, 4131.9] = 20.95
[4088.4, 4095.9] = 20.85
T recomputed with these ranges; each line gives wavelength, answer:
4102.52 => 14.8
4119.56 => 23.69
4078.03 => 19.26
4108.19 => 18.64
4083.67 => 21.29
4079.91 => 19.96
